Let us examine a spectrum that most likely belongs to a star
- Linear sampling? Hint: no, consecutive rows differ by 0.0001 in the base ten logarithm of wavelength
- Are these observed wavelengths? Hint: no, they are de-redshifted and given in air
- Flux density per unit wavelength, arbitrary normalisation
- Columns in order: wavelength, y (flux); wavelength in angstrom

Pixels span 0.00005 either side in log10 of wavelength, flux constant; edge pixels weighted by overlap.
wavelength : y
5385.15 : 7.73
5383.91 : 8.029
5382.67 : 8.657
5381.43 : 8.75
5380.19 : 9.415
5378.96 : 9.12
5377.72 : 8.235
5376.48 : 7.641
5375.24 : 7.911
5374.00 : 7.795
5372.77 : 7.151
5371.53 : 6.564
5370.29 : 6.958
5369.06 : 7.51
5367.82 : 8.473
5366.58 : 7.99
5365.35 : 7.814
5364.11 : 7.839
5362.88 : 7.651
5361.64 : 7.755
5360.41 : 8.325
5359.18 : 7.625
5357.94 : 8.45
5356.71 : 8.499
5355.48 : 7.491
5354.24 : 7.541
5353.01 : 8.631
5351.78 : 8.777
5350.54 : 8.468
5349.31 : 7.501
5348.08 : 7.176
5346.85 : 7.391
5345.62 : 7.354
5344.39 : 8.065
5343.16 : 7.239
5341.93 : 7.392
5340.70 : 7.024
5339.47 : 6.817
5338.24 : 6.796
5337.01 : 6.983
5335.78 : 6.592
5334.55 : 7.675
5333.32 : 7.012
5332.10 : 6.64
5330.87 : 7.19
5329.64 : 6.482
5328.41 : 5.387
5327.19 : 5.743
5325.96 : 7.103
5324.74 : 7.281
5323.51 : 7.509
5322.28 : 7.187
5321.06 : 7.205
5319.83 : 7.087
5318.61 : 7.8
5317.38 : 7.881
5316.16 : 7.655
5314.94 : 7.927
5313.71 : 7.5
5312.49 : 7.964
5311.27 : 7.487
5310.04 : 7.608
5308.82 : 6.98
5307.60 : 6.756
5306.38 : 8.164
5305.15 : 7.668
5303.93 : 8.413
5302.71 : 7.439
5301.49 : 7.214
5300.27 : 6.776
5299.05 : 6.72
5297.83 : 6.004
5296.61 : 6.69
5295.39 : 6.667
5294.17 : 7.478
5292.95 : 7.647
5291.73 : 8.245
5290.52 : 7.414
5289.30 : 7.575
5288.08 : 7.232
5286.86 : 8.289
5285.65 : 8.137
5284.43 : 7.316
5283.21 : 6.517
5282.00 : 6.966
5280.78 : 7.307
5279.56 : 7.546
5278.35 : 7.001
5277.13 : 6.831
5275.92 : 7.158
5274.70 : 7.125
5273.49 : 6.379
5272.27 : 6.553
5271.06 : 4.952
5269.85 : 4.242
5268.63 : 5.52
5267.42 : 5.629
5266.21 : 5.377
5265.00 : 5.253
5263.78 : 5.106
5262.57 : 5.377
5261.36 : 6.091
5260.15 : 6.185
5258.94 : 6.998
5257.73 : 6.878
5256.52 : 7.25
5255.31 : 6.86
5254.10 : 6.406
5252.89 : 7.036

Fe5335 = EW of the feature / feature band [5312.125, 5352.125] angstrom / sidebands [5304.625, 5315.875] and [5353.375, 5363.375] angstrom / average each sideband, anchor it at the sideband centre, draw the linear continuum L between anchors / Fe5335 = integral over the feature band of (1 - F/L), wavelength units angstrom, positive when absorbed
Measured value 2.48 angstrom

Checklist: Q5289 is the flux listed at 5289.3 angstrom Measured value 7.575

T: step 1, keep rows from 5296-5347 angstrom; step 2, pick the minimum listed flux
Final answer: 5.387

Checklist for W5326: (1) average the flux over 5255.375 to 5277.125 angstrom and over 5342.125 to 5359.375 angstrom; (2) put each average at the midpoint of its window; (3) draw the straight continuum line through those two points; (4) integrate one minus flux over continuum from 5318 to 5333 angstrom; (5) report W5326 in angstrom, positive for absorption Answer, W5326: 0.9 angstrom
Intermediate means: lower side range 6.05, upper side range 7.87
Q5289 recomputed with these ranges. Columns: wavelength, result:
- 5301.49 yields 7.214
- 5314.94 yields 7.927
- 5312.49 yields 7.964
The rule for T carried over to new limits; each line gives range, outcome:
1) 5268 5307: 4.242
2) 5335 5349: 6.592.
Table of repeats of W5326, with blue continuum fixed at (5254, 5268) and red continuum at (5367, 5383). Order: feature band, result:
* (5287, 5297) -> -1.2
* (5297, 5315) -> -1.3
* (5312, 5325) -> -0.9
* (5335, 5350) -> 0.5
